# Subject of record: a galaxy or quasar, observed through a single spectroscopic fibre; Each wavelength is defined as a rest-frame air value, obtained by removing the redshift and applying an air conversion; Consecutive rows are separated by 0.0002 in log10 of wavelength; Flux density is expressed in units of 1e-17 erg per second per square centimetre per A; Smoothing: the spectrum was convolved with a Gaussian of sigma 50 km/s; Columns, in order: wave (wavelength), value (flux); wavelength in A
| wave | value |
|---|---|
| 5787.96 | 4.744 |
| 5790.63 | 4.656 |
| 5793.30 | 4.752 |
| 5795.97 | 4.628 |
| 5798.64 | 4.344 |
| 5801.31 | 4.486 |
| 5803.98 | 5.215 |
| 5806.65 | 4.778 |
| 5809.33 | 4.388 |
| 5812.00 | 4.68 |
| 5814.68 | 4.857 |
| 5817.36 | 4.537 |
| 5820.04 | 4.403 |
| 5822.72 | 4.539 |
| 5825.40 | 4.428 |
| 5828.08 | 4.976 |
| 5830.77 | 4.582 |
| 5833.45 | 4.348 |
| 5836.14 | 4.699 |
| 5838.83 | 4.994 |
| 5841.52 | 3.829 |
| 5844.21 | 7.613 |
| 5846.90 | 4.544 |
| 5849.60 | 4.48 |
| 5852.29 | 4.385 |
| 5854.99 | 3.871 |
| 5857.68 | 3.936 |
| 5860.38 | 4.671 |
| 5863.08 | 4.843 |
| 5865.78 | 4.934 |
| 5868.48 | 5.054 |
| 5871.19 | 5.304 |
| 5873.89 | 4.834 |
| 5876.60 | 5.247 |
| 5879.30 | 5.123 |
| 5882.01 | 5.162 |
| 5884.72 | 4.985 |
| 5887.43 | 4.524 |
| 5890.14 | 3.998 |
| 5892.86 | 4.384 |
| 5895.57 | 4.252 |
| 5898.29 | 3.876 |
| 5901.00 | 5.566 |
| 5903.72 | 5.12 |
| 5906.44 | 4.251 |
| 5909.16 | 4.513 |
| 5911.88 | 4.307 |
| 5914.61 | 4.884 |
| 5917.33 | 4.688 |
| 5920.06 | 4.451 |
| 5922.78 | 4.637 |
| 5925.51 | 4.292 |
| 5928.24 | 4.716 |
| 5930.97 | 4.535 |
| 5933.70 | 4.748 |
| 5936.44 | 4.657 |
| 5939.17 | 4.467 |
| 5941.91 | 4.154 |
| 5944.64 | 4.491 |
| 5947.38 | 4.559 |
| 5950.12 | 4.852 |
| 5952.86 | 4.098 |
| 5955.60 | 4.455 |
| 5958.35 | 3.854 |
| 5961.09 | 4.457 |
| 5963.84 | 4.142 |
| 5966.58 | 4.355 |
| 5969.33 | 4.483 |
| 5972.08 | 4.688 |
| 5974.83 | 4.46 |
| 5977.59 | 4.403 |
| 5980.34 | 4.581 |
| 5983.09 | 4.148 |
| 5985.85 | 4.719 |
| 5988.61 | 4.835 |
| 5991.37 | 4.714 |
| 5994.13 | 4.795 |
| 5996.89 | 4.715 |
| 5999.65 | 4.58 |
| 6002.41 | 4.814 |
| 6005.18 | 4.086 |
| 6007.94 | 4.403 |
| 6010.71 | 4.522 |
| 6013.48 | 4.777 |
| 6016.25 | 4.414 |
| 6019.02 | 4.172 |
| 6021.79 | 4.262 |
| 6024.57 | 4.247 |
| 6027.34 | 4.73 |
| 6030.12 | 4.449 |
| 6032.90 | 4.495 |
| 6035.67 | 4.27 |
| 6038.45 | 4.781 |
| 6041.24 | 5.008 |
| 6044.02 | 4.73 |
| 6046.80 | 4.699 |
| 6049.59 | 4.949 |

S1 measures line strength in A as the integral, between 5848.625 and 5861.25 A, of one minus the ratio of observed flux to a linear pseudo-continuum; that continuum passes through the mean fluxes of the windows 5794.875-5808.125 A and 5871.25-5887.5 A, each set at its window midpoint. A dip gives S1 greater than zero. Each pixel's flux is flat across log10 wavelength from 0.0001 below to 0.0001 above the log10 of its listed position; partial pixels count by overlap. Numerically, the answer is 1.8 A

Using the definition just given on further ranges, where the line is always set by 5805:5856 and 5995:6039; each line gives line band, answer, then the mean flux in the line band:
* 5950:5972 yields 1.04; 4.33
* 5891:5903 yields 0.22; 4.53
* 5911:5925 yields 0.02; 4.58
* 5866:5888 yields -1.92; 5.04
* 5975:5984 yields 0.24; 4.4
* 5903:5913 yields 0.19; 4.52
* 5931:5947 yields 0.21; 4.51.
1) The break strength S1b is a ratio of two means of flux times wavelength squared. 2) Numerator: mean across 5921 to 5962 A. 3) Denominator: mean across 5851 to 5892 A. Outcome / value 1.0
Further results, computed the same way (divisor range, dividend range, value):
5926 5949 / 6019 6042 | 1.02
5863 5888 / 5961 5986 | 0.91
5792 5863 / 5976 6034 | 1.03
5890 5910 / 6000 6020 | 1.02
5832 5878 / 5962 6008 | 0.99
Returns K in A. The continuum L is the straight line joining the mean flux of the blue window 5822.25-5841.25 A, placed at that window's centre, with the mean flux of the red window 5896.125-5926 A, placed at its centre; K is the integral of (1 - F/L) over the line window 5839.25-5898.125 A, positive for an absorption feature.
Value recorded -1.8 A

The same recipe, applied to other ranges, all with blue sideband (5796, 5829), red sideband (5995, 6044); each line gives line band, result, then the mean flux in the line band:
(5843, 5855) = -1.19 A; 5.07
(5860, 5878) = -1.56 A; 5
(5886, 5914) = 0.58 A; 4.49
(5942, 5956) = 0.30 A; 4.47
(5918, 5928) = 0.15 A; 4.5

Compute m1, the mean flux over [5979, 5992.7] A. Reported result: 4.6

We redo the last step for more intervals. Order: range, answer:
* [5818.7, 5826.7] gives 4.46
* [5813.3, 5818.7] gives 4.69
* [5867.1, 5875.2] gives 5.06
